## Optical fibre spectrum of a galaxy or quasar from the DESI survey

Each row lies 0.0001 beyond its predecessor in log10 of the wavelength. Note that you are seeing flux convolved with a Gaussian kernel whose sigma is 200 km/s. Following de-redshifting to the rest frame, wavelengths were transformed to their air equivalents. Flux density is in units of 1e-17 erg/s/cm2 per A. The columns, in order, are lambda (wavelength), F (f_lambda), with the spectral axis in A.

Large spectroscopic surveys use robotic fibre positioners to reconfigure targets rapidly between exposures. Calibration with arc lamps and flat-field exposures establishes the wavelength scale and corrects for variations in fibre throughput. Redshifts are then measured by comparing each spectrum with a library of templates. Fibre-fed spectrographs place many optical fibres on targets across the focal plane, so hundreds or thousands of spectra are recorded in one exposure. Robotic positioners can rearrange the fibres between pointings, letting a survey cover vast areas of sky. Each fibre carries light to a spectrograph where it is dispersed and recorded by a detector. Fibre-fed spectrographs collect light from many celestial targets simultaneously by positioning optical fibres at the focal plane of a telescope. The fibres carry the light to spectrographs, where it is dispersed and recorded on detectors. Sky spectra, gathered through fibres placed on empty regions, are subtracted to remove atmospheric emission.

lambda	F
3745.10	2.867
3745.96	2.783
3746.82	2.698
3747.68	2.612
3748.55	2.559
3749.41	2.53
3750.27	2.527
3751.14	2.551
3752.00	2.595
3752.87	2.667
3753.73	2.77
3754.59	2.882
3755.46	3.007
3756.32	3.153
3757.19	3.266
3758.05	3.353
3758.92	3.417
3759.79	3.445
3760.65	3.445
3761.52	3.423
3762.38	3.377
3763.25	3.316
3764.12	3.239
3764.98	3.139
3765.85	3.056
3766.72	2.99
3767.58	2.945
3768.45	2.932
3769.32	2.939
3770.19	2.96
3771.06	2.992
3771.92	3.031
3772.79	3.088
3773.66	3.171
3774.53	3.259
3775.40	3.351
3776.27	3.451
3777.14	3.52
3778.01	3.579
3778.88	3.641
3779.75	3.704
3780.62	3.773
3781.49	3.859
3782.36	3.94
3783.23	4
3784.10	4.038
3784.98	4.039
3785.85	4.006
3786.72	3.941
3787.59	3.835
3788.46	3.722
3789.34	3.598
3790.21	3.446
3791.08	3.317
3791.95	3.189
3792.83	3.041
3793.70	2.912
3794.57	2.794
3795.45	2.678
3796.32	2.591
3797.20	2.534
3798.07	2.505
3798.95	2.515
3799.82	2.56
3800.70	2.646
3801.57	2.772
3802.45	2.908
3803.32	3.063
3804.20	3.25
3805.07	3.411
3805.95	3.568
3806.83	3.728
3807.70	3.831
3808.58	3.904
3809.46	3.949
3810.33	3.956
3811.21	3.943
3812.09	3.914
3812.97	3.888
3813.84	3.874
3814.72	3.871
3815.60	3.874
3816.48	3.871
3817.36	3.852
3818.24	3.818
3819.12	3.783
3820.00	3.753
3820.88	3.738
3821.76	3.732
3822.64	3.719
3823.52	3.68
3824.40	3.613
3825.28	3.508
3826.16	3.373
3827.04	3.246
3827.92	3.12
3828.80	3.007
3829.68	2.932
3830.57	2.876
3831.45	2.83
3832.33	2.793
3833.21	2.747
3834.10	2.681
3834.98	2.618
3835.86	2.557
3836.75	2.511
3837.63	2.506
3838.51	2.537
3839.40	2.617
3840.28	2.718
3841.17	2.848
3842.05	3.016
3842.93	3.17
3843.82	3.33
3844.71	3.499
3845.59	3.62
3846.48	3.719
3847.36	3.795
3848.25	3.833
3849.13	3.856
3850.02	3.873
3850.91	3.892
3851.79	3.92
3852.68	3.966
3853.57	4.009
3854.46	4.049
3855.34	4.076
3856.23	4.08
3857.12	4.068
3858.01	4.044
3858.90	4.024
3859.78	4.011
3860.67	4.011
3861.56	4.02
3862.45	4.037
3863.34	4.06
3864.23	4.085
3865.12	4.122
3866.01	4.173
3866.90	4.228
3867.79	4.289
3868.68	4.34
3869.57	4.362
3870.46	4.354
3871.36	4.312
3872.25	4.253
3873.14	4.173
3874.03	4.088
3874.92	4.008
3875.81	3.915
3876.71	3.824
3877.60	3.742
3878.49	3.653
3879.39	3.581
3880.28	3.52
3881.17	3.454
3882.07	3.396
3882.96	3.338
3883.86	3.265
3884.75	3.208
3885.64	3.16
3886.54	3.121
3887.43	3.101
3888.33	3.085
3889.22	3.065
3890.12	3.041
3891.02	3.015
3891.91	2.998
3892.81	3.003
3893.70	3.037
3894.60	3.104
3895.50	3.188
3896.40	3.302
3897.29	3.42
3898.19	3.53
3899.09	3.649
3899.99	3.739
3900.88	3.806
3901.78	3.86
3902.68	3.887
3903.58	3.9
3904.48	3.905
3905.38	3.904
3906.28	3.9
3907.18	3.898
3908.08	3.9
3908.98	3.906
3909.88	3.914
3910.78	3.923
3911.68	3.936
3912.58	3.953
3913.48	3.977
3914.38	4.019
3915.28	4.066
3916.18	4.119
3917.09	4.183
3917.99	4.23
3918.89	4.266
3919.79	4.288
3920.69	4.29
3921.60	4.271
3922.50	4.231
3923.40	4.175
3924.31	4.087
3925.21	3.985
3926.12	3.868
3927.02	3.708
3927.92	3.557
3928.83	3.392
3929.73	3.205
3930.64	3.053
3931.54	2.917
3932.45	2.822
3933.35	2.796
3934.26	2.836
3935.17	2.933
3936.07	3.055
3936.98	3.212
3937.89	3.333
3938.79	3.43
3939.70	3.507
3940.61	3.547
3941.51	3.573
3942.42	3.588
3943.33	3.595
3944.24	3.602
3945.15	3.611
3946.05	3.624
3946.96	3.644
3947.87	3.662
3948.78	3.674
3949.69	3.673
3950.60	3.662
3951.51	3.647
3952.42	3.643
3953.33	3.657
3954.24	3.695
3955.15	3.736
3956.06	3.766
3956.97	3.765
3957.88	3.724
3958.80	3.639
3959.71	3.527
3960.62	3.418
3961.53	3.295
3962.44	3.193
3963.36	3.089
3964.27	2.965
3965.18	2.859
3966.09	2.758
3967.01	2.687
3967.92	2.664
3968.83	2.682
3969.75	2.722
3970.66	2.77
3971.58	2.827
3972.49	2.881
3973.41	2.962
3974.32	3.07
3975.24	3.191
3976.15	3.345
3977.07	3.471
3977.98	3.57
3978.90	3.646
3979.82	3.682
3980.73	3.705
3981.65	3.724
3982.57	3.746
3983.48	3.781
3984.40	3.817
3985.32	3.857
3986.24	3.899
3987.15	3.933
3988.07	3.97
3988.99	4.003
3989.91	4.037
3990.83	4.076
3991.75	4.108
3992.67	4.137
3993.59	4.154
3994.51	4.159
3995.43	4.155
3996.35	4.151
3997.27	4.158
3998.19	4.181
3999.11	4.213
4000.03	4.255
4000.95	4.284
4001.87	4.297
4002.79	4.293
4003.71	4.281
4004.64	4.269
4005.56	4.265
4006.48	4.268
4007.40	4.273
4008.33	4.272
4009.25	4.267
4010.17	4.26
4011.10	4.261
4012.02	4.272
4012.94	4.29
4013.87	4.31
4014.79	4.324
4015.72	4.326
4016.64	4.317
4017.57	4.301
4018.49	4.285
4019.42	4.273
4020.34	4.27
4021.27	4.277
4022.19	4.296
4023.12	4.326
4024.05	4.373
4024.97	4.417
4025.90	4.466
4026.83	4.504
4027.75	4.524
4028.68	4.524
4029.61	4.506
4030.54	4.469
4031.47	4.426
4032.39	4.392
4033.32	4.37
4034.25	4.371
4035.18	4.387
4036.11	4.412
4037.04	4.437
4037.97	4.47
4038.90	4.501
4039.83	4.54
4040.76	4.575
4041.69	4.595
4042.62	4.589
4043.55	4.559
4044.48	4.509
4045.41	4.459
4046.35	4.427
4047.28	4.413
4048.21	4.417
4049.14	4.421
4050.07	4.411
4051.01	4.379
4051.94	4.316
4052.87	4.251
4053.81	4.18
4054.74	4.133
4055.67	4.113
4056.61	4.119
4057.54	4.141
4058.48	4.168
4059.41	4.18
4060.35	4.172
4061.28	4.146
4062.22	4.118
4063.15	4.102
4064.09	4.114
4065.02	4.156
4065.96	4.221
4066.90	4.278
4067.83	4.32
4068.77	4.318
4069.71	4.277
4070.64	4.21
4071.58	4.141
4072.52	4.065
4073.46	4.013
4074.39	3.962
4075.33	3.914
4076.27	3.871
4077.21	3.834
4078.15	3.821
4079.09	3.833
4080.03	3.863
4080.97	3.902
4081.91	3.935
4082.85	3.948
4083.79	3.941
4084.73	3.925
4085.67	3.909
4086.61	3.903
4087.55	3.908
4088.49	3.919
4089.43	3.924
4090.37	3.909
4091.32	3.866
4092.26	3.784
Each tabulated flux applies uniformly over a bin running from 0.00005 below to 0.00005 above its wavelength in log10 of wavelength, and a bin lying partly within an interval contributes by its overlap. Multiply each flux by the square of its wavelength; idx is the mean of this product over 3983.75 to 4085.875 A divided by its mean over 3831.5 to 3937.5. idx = 1.3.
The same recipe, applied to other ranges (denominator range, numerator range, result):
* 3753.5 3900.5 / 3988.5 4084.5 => 1.37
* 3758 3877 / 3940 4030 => 1.19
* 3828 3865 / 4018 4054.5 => 1.41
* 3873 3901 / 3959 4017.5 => 1.16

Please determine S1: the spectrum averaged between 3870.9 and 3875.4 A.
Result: 4.17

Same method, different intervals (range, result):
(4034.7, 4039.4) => 4.44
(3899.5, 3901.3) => 3.78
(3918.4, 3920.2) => 4.29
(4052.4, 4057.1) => 4.16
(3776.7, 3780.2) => 3.61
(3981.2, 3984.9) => 3.77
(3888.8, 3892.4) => 3.02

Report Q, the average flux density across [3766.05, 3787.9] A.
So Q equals 3.47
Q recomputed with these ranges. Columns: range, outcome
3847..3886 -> 3.92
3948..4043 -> 3.93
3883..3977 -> 3.48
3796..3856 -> 3.36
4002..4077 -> 4.3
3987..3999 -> 4.1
